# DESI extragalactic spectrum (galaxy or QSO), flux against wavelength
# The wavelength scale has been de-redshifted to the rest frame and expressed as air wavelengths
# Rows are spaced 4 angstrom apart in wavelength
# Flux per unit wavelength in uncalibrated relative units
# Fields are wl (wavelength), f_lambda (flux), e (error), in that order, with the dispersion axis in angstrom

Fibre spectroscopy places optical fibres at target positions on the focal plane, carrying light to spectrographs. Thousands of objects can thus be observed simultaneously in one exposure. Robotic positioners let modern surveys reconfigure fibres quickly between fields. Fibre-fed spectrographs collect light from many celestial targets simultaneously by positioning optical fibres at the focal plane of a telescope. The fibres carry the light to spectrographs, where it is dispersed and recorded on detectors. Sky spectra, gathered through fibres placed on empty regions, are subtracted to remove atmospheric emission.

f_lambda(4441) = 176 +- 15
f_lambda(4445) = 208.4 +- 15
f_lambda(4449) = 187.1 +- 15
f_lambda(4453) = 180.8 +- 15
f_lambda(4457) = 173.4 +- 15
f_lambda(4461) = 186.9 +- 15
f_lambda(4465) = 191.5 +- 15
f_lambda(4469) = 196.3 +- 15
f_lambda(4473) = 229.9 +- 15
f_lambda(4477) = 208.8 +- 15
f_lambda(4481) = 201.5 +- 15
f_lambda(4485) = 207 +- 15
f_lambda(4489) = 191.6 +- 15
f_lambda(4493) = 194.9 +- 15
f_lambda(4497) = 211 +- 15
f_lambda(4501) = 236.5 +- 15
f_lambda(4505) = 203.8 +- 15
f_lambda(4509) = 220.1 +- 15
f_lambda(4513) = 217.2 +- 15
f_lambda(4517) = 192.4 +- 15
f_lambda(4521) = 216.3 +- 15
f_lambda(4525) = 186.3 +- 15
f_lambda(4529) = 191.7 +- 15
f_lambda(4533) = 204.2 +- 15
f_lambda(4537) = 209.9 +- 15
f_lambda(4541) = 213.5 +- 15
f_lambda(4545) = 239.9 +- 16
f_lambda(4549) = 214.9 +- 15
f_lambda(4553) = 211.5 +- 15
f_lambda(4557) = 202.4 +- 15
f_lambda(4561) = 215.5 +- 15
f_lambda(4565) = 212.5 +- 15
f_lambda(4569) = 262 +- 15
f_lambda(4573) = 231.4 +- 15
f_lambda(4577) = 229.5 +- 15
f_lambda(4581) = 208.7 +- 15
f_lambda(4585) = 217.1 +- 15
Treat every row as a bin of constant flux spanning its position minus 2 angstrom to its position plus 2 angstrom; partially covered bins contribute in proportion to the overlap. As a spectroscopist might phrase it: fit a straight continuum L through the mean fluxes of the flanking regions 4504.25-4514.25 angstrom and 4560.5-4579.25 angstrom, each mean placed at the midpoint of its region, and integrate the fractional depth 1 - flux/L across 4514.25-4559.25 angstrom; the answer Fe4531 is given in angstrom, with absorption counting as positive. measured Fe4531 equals 2.9 angstrom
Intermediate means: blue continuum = 215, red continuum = 231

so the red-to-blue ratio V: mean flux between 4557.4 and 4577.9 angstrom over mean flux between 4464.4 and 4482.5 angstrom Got 1.1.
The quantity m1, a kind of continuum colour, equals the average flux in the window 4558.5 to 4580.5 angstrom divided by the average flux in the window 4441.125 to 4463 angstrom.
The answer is 1.2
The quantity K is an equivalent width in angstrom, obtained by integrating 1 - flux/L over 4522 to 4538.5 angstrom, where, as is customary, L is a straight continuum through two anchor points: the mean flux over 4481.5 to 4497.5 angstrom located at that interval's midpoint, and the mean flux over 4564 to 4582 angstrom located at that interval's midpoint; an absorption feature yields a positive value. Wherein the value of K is 1.3 angstrom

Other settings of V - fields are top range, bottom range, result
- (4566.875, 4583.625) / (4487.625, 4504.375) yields 1.11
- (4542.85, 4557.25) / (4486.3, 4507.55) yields 1.05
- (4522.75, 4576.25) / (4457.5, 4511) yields 1.05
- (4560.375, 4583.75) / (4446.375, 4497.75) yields 1.15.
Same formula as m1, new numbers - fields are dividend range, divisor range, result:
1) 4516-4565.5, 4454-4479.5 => 1.06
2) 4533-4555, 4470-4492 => 1.05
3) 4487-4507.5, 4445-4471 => 1.11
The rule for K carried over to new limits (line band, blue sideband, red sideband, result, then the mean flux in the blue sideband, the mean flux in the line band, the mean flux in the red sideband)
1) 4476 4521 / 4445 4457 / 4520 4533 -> -3.4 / 186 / 208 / 198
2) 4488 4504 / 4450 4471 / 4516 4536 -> -1.3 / 186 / 209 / 199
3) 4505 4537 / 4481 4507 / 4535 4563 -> 1.0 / 207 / 204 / 215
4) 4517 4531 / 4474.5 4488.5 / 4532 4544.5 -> 0.9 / 205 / 197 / 213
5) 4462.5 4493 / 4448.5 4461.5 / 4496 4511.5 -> -0.7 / 181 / 203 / 218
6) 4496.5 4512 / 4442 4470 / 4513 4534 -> -1.7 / 188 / 218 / 200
